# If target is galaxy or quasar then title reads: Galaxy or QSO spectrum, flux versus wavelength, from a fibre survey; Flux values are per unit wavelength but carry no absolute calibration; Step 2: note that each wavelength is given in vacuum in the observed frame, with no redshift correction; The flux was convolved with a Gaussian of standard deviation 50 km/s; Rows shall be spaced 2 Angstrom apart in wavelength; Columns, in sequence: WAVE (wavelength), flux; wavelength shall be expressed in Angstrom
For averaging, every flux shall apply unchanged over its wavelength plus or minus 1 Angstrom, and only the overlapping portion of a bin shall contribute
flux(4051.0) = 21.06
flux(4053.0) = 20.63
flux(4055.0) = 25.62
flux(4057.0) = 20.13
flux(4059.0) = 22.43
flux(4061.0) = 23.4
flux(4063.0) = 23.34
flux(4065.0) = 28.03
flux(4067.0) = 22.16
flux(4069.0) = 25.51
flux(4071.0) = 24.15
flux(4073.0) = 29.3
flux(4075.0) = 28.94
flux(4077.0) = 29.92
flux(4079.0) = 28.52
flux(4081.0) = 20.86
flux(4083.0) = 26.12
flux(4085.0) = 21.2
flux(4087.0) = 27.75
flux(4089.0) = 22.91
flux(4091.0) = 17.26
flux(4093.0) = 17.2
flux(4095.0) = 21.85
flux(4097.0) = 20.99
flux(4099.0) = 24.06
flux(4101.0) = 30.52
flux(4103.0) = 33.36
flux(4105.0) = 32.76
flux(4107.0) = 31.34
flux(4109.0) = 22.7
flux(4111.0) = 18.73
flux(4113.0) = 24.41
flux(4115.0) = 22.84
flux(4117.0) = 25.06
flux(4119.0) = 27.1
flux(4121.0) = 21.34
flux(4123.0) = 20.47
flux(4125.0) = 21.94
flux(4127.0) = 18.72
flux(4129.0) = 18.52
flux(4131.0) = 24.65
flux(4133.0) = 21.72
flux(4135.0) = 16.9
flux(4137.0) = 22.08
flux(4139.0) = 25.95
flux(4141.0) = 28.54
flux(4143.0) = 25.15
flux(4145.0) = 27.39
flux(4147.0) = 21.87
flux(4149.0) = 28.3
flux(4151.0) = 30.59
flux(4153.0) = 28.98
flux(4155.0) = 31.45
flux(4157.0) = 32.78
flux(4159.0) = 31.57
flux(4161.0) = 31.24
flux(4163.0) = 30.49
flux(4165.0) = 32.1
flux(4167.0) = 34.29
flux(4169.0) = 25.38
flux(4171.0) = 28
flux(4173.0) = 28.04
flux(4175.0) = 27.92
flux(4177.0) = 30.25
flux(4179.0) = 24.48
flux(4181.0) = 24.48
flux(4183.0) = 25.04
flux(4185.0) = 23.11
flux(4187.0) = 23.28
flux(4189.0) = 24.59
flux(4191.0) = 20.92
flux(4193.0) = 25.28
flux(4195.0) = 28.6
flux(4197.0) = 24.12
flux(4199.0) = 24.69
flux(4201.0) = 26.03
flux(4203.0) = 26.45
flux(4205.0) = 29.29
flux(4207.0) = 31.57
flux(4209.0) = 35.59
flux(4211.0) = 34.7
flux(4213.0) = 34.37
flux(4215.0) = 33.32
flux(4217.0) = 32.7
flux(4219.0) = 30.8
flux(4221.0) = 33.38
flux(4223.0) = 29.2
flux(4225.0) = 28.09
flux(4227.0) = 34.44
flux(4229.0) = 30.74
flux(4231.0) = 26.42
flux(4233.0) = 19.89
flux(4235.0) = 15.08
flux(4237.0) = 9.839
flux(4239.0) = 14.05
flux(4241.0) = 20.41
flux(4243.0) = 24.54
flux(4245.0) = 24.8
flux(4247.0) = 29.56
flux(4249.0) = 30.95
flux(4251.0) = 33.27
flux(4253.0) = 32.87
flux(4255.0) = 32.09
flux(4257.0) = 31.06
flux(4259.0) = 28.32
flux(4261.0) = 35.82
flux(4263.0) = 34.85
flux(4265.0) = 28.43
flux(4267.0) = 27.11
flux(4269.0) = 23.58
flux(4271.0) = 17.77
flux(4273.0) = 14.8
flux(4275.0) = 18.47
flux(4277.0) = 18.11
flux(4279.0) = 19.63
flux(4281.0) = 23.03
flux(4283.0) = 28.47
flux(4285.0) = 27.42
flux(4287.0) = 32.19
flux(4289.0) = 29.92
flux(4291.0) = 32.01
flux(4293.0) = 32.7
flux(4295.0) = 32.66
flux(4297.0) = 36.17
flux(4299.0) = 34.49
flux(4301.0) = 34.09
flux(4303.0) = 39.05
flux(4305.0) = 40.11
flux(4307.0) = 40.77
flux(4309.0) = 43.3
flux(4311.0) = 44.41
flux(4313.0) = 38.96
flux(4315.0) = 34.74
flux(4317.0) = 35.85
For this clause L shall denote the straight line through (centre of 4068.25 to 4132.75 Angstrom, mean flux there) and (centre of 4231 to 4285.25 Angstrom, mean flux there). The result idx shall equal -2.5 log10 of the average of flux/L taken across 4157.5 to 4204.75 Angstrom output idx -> -0.11 mag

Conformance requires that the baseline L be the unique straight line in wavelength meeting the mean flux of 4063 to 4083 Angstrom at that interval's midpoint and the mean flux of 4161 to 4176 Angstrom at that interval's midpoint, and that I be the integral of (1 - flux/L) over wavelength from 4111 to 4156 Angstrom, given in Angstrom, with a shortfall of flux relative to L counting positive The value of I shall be 6.7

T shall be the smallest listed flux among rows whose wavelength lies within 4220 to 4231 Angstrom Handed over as 26.42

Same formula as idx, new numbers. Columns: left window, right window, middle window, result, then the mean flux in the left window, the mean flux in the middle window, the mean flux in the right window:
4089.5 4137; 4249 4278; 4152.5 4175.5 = -0.23 mag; 23.2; 30.3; 27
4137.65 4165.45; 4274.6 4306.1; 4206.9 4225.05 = -0.11 mag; 28.9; 32.6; 30.2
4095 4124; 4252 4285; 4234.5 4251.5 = 0.16 mag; 25.3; 22.4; 25.9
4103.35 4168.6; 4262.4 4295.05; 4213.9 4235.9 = -0.11 mag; 26.1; 28.6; 25.6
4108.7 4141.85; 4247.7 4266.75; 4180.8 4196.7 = 0.11 mag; 22.4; 24.4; 31.7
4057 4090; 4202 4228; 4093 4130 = 0.12 mag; 25.1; 24.1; 31.8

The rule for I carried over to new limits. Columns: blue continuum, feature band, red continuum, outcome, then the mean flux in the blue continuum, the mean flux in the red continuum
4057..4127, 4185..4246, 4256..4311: 3.34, 24.5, 30.1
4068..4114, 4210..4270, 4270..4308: -0.14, 25.2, 29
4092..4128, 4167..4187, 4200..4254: -0.21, 24.2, 27.9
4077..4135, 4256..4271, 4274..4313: 0.82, 23.7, 32.1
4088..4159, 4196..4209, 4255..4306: -0.43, 24.7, 28.9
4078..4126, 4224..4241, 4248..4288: 2.65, 24.2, 26.9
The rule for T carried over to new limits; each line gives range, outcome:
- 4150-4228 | 20.92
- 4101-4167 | 16.9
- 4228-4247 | 9.839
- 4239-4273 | 14.05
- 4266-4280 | 14.8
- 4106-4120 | 18.73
